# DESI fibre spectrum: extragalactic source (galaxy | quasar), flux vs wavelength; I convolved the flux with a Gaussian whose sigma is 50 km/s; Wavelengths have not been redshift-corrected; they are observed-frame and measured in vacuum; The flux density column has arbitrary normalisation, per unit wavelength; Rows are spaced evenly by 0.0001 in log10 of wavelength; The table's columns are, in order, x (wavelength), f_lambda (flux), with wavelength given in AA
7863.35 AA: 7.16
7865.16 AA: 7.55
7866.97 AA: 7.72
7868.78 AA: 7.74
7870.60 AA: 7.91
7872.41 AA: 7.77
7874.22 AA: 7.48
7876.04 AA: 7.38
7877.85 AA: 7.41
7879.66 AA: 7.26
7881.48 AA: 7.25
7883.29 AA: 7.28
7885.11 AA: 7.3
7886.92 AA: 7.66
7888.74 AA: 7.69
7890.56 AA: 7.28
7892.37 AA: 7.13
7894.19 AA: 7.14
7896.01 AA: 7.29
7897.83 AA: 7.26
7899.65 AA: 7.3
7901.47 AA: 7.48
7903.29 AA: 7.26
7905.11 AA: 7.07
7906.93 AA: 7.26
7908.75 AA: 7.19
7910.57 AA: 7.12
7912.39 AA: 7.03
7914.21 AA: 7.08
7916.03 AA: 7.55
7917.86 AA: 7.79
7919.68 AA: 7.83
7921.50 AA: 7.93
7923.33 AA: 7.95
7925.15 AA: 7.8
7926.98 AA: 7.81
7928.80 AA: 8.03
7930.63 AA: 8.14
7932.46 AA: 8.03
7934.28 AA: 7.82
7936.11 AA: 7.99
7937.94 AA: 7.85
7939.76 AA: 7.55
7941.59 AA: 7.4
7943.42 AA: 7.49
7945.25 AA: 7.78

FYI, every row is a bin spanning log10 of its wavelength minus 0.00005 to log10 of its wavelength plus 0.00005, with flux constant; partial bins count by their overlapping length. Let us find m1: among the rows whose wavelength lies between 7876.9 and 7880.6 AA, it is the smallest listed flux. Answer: 7.26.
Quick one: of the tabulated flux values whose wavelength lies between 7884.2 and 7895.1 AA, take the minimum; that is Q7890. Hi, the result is 7.13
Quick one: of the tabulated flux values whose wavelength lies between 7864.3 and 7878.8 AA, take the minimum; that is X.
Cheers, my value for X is 7.38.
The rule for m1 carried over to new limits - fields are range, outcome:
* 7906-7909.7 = 7.19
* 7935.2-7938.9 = 7.85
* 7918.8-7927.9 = 7.8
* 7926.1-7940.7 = 7.55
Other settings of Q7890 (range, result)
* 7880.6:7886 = 7.25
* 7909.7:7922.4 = 7.03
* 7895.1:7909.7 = 7.07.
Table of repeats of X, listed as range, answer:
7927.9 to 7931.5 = 8.03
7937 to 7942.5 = 7.4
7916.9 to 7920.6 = 7.79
